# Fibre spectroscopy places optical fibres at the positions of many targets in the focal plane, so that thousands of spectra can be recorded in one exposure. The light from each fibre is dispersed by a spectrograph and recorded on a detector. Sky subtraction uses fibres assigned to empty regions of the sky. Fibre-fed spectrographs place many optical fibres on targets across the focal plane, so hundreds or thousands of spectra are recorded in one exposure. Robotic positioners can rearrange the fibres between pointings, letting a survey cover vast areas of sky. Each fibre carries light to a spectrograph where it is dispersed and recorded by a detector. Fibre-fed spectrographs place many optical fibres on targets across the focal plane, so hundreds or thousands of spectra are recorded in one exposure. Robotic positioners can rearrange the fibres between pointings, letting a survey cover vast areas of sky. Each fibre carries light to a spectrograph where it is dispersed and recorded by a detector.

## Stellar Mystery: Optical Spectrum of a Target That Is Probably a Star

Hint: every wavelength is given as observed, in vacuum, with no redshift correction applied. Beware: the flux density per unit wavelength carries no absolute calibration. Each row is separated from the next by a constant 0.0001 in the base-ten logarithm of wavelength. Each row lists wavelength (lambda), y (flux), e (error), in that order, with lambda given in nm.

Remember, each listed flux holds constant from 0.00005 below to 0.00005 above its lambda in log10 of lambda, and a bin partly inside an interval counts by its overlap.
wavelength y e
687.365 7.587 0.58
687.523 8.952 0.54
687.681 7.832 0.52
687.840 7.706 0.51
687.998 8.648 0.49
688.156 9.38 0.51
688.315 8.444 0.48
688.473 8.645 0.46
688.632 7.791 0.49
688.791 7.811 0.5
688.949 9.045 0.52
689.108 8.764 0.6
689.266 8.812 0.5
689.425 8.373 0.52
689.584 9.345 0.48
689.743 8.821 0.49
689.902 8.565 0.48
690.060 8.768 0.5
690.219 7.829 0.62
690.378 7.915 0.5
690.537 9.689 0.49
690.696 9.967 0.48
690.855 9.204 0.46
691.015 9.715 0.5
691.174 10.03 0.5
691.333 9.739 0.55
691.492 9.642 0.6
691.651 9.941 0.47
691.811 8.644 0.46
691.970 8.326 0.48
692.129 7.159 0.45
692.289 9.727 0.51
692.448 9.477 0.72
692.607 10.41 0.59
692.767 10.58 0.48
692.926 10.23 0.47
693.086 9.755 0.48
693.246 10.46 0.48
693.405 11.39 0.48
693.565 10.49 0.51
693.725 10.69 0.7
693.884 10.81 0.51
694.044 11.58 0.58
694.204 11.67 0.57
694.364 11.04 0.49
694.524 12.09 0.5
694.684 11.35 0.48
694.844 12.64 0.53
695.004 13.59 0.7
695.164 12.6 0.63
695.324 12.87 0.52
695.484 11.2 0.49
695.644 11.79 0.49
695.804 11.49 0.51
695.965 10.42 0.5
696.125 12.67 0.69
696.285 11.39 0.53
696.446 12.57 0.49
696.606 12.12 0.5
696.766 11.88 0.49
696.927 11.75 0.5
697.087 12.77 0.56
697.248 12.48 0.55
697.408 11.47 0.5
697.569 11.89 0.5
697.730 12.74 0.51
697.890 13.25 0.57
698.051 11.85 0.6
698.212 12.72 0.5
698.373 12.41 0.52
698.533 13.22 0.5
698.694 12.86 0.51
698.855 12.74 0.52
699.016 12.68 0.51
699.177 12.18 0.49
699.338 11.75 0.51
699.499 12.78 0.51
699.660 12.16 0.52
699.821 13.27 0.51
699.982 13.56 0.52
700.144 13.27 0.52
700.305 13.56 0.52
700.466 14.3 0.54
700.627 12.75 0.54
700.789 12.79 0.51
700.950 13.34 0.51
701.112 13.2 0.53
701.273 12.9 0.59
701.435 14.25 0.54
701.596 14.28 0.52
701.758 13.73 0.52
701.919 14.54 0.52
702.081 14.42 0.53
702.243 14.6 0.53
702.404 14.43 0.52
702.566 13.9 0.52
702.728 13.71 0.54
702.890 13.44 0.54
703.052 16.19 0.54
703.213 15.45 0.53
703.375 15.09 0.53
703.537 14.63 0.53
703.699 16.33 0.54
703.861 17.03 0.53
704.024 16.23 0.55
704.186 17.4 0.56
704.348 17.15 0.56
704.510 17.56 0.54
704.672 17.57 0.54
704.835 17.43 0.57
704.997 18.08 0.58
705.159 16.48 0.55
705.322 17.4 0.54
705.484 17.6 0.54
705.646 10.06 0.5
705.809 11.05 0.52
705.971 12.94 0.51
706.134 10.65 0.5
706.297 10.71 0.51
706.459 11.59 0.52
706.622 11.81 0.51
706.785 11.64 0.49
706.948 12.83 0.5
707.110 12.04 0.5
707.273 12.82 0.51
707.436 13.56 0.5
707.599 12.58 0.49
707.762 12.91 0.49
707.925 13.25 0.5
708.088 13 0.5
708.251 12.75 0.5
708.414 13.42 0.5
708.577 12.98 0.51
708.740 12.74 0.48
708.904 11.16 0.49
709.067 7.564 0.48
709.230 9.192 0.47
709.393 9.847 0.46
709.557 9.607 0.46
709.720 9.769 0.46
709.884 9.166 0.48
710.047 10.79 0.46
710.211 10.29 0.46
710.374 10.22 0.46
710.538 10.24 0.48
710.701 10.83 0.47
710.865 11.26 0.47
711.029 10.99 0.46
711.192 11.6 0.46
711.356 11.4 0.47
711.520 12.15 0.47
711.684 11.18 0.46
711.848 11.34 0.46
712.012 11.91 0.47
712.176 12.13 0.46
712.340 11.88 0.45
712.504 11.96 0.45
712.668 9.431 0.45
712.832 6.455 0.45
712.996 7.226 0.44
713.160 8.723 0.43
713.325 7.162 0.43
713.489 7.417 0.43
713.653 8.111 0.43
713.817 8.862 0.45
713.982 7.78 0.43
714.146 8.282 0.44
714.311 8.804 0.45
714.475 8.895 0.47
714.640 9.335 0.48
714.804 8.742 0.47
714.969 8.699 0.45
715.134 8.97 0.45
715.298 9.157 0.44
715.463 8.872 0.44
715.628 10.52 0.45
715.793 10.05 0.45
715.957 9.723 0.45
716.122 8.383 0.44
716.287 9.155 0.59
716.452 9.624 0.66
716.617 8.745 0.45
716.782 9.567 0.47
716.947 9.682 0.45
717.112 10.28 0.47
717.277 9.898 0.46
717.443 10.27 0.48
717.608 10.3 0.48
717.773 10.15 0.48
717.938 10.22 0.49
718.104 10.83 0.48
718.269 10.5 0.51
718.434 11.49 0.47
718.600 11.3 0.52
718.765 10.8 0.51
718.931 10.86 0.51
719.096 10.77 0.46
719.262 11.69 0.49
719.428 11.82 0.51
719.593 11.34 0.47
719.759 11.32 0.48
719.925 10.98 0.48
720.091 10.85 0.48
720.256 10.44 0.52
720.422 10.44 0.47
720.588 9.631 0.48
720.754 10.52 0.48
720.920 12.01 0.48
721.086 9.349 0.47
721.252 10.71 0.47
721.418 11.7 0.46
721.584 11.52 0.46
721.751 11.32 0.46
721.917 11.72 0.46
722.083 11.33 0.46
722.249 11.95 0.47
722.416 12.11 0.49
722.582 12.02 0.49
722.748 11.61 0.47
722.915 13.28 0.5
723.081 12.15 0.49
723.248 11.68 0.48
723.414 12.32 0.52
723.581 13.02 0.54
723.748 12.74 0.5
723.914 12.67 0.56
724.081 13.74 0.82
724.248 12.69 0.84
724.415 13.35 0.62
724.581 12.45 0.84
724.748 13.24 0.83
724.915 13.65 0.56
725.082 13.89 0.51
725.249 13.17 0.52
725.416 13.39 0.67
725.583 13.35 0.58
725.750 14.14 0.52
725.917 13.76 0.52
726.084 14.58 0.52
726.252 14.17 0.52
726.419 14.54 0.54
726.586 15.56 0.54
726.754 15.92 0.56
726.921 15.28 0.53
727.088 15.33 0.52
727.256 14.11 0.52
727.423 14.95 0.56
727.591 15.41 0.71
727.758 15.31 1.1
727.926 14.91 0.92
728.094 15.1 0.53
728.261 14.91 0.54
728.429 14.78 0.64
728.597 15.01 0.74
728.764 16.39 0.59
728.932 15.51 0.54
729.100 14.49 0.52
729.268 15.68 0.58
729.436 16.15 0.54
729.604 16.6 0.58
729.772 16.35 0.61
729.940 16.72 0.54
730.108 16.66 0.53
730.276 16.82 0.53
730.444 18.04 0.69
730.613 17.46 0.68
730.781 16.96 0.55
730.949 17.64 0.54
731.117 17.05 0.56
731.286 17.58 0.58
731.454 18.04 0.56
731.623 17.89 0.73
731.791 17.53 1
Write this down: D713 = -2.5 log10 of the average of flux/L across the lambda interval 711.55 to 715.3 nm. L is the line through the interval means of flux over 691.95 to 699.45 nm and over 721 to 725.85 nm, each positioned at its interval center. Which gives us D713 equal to 0.290 mag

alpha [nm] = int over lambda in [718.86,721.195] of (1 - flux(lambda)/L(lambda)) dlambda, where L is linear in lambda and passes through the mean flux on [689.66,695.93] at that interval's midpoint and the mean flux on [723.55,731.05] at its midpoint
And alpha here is 0.52 nm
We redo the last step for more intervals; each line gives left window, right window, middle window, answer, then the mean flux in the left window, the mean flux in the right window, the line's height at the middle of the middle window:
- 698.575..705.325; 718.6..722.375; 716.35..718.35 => 0.28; 14.5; 11.1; 11.7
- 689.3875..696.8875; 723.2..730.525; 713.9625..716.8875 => 0.91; 10.5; 14.6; 13.2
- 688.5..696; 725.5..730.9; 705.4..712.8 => 0.63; 10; 15.5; 12.6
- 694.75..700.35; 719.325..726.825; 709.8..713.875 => 0.75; 12.4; 12.4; 12.4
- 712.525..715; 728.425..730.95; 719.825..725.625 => 0.38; 8.34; 16.3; 12.8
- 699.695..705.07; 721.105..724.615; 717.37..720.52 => 0.45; 14.8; 12.1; 12.7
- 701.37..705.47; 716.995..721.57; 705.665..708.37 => 0.43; 15.7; 10.8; 14.6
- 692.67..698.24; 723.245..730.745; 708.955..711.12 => 0.51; 11.7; 14.7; 13.1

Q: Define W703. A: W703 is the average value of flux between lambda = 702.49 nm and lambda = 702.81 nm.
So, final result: 13.8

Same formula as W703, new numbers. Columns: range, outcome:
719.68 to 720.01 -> 11.1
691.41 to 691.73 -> 9.8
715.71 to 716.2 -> 9.4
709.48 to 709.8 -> 9.7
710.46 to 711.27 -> 11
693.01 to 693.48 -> 10.5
